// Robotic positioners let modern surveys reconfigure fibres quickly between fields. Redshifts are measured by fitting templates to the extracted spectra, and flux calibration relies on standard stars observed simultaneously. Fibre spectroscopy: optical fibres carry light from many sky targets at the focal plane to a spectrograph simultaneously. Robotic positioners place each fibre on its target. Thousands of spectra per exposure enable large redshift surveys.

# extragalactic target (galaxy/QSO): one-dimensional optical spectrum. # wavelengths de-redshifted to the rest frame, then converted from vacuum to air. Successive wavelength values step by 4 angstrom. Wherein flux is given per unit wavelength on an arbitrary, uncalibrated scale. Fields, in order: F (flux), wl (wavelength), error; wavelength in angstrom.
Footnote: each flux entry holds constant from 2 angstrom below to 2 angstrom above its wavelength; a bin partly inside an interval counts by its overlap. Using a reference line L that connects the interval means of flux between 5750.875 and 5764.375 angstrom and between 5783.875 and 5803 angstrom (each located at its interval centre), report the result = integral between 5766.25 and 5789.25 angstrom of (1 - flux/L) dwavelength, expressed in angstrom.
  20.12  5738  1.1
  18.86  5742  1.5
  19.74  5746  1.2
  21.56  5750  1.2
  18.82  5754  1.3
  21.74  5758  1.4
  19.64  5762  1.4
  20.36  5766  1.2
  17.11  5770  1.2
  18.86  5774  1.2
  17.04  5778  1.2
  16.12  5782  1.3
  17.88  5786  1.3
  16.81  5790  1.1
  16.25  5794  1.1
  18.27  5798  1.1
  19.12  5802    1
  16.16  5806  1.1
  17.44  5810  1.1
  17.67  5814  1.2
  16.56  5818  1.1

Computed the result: 1.39 angstrom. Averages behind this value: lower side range 20.2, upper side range 17.6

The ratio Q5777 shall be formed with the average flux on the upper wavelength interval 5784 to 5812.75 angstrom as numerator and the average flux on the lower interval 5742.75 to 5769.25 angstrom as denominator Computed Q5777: 0.9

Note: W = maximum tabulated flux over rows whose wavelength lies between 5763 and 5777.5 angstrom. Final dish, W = 20.36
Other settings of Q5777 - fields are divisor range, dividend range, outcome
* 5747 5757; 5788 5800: 0.84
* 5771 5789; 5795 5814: 1.01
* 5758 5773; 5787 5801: 0.89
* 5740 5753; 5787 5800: 0.86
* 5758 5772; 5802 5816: 0.89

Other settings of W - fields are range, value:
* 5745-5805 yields 21.74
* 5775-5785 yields 17.04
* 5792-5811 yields 19.12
